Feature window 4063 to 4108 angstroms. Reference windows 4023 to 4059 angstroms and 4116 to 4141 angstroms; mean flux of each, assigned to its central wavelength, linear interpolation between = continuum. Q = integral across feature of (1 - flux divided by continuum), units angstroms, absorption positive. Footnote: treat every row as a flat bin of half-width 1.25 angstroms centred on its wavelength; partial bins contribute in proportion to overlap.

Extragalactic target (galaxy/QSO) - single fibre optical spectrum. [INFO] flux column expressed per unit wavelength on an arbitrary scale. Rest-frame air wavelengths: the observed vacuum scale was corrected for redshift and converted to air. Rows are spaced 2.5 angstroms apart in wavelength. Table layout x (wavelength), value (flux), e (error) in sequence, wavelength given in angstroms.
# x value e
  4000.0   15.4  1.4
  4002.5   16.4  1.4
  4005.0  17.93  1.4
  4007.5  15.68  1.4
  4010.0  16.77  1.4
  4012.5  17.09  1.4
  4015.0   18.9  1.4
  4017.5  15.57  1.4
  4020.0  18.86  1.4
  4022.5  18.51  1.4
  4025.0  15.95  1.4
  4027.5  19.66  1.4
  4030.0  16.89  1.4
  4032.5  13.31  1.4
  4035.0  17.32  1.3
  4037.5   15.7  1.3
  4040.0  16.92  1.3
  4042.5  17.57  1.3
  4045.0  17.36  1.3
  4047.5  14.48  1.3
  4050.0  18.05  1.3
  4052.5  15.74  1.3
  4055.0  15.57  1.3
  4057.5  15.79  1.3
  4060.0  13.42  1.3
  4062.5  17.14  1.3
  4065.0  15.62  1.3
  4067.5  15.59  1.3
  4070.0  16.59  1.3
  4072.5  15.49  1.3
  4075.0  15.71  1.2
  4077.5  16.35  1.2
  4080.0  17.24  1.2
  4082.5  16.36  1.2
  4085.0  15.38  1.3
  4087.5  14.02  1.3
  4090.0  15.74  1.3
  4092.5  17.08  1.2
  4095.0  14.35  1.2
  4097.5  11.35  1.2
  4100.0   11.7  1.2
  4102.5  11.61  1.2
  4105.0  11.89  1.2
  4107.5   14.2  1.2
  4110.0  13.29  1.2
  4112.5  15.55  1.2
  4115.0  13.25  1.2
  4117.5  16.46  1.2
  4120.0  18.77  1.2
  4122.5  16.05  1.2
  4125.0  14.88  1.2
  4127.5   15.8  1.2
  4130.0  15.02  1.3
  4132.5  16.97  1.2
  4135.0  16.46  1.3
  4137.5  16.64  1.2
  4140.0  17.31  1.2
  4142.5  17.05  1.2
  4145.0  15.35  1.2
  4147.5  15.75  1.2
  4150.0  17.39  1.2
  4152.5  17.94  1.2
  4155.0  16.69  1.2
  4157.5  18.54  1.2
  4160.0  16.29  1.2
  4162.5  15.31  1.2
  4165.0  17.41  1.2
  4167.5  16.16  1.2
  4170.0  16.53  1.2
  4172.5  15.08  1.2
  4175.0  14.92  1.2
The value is 4.36 angstroms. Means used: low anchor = 16.5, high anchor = 16.4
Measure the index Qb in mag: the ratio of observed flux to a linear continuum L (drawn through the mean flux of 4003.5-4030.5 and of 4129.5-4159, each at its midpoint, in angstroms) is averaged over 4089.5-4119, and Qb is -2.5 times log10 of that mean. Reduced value 0.22 mag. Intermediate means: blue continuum 17.4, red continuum 16.8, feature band 13.9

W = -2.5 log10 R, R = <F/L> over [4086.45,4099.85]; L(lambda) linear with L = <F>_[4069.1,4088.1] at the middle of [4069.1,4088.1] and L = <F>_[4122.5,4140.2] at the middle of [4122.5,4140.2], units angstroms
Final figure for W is 0.12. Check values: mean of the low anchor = 15.9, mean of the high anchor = 16.1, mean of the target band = 14.3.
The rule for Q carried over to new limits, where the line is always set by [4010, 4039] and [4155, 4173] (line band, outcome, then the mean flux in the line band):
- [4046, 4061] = 1.2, 15.6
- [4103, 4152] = 3.0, 15.7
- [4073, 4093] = 1.1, 15.9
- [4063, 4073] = 0.6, 15.9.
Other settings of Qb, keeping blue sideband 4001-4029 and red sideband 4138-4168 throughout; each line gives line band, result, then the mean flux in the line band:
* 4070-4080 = 0.065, 16.1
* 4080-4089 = 0.102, 15.5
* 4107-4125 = 0.104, 15.4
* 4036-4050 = 0.044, 16.6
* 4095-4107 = 0.371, 12.1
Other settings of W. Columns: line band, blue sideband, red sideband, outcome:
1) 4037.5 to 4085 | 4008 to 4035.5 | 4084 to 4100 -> -0.038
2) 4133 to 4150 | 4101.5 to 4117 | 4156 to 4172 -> -0.082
